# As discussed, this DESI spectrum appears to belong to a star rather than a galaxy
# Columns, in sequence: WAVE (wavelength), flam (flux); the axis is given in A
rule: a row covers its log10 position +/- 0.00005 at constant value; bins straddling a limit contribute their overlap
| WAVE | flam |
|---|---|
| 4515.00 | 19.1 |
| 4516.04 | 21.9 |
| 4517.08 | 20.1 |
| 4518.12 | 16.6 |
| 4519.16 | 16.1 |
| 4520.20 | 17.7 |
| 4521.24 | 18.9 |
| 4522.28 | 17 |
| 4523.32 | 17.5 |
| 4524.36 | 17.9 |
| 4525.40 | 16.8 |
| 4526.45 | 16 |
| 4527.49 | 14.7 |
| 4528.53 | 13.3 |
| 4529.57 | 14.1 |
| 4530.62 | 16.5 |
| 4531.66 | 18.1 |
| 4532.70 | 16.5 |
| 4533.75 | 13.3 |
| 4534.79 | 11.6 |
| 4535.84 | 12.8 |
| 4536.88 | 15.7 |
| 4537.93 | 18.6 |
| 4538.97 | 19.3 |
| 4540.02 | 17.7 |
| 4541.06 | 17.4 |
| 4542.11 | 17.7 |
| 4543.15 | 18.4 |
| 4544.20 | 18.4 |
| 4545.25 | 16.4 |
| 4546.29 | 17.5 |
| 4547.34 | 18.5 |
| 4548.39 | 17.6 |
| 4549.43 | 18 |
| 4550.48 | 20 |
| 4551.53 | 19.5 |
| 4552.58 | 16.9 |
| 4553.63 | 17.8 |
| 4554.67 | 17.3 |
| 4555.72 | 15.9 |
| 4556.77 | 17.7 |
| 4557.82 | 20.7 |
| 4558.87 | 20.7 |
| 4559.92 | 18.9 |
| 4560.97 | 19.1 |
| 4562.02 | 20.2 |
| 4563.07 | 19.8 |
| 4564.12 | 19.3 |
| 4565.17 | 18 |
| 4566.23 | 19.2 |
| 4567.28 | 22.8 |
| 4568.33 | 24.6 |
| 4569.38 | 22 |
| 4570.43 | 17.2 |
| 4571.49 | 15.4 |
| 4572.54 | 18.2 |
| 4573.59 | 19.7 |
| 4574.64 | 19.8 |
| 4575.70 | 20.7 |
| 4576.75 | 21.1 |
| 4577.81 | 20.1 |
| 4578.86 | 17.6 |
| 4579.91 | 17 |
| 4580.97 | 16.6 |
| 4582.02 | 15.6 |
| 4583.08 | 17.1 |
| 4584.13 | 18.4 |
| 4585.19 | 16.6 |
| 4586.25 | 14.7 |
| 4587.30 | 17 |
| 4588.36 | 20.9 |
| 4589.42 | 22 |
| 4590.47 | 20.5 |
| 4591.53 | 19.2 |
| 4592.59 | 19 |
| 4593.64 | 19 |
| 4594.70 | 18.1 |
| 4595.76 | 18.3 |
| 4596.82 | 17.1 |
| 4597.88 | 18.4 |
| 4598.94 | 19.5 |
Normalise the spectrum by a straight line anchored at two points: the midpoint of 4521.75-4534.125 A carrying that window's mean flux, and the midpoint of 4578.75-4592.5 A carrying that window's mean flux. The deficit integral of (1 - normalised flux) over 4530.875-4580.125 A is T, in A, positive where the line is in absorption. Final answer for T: -3.9 A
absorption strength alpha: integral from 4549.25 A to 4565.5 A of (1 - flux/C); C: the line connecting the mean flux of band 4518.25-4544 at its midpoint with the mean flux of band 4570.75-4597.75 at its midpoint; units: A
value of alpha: -1.3 A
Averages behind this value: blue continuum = 16.4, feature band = 18.8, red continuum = 18.4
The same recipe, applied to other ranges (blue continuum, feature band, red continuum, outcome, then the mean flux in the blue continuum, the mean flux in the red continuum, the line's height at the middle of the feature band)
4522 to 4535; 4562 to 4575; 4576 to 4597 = -1.6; 15.7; 18.3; 17.5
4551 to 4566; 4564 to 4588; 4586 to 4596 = 0.3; 18.7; 19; 18.9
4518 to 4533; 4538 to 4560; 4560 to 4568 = 0.4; 16.5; 19.8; 18.5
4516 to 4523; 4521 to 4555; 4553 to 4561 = 2.6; 18.1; 18.5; 18.3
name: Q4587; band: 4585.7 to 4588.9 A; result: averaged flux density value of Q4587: 17.5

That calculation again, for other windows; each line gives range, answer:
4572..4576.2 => 19.6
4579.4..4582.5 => 16.4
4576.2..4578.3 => 20.6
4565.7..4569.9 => 22.2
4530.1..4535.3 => 15.2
